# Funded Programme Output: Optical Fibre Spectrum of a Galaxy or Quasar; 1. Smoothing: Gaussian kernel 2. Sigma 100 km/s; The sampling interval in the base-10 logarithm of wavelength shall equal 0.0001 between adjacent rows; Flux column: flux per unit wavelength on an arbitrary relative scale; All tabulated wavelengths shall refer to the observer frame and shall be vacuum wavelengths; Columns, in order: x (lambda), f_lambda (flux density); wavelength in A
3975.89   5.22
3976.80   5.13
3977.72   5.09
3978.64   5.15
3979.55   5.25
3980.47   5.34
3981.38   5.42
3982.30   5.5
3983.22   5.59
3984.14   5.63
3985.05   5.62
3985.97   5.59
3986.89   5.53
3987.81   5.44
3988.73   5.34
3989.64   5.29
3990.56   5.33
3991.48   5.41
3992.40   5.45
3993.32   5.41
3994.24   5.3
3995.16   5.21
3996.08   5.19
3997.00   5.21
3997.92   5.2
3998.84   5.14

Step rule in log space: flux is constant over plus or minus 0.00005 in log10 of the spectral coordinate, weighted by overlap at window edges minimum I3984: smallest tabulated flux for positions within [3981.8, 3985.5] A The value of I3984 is 5.5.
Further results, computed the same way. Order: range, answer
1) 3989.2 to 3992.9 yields 5.29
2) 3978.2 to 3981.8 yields 5.15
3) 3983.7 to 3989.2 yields 5.34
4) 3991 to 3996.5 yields 5.19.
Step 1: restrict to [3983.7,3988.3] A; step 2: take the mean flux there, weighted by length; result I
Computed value 5.56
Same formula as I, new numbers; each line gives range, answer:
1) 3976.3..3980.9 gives 5.19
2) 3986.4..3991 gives 5.39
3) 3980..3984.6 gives 5.5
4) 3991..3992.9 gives 5.42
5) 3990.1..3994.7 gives 5.38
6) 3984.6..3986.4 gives 5.6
